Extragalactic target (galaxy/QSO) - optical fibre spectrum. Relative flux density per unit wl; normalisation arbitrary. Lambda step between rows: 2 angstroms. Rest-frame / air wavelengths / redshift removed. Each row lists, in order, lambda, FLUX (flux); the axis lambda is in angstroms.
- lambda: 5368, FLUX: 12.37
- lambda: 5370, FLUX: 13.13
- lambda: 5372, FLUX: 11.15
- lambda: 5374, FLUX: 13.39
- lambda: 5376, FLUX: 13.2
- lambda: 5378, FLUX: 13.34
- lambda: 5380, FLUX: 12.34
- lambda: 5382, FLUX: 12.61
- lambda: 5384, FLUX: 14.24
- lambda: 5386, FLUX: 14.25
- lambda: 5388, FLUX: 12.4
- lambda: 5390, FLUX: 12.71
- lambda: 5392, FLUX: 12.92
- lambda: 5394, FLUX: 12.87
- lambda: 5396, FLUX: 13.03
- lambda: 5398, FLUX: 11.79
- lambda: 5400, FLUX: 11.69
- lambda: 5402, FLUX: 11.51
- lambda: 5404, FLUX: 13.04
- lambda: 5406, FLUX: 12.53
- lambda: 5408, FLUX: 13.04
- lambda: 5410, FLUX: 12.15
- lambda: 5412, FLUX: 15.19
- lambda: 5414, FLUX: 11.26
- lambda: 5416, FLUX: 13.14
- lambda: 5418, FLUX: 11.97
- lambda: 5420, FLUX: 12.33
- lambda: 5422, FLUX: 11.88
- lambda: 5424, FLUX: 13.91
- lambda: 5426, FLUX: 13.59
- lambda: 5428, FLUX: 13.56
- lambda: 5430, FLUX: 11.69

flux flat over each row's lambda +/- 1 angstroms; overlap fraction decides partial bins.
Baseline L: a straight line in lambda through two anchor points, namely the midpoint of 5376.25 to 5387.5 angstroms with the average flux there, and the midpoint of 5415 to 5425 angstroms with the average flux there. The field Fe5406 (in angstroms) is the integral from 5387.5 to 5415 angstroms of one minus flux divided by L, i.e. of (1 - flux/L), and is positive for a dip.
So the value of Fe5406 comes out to 0.8 angstroms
